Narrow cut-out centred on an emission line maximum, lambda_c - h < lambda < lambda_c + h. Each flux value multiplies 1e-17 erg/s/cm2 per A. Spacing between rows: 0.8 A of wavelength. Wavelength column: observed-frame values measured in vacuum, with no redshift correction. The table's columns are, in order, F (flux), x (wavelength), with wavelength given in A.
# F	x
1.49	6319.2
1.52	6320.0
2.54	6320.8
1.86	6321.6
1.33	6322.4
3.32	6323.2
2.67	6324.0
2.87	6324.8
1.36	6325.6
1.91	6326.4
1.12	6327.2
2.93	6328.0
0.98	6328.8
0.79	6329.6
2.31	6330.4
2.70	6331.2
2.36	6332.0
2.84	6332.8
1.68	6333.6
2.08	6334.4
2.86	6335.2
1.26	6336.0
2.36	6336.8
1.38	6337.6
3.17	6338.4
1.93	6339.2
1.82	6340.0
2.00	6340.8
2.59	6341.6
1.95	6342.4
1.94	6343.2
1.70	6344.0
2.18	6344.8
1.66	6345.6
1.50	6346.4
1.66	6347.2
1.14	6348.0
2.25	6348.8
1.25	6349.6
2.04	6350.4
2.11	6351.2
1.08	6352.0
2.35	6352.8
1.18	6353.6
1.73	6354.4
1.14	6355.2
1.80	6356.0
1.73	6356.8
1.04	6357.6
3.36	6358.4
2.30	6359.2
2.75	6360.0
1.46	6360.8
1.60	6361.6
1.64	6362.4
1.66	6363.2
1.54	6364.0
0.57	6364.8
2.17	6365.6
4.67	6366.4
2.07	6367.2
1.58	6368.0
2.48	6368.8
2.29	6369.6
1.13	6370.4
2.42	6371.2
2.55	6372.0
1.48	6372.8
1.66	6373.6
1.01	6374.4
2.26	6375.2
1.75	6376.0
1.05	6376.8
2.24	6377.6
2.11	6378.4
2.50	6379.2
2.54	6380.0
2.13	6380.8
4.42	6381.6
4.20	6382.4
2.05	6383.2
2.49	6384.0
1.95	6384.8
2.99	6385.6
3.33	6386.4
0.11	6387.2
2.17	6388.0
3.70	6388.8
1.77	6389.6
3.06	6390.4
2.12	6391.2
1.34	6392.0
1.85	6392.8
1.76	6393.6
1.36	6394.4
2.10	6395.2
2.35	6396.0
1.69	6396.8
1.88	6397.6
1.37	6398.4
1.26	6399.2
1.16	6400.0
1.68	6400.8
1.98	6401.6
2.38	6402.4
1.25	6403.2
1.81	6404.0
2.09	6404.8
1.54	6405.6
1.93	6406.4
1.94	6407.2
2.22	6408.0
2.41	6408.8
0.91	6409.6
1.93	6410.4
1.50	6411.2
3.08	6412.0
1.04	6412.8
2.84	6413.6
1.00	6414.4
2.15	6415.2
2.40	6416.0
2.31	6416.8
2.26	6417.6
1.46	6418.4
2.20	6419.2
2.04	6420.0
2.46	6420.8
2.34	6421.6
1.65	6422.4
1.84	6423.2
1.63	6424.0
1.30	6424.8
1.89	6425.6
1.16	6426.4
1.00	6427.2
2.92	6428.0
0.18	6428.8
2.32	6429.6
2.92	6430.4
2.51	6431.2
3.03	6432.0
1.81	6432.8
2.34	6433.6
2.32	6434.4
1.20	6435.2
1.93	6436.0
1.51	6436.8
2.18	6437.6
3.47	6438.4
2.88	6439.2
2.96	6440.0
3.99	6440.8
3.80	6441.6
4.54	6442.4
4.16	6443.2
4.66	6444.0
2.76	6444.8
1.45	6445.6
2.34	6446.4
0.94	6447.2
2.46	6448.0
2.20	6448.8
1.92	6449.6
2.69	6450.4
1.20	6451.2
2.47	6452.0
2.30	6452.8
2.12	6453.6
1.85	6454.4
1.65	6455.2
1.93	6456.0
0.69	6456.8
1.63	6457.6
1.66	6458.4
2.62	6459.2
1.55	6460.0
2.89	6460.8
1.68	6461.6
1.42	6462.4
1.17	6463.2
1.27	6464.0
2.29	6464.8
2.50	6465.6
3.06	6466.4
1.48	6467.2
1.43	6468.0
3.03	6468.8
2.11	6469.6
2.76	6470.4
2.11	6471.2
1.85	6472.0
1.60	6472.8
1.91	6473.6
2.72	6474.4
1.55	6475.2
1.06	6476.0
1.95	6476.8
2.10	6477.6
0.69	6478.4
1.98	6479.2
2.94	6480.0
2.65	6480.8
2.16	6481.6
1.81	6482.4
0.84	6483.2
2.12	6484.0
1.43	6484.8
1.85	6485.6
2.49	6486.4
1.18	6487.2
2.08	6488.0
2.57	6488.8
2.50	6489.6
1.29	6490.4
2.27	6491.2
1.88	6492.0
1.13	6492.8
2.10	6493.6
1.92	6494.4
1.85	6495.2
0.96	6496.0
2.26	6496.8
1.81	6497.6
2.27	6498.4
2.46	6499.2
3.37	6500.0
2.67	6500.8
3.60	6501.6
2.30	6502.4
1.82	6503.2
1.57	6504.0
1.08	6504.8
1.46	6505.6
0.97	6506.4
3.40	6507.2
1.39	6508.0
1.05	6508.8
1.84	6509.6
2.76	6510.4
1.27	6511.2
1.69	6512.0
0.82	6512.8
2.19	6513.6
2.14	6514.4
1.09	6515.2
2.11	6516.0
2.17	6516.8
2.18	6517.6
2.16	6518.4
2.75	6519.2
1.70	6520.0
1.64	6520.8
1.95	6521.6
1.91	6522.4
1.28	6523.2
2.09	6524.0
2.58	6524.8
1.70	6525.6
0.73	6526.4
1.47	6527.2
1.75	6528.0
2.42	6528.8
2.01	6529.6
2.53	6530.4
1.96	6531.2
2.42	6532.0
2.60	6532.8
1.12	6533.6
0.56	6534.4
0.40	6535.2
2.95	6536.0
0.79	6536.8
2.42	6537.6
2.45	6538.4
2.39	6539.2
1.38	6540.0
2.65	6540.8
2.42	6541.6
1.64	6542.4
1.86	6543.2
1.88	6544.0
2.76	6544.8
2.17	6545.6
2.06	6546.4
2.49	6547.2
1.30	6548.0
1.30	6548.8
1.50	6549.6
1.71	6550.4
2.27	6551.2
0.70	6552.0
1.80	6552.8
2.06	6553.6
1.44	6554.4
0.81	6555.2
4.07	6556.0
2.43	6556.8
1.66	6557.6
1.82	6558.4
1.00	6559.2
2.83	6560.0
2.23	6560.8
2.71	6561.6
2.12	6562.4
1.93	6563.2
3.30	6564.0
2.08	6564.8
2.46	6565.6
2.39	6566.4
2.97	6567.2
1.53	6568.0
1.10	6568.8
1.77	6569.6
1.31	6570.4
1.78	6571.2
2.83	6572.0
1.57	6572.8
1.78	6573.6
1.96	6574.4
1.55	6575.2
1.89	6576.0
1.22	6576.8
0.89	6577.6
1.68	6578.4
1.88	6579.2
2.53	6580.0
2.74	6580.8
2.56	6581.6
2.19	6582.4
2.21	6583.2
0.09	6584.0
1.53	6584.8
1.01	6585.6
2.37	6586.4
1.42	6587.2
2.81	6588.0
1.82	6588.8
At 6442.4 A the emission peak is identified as [O III] 5007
